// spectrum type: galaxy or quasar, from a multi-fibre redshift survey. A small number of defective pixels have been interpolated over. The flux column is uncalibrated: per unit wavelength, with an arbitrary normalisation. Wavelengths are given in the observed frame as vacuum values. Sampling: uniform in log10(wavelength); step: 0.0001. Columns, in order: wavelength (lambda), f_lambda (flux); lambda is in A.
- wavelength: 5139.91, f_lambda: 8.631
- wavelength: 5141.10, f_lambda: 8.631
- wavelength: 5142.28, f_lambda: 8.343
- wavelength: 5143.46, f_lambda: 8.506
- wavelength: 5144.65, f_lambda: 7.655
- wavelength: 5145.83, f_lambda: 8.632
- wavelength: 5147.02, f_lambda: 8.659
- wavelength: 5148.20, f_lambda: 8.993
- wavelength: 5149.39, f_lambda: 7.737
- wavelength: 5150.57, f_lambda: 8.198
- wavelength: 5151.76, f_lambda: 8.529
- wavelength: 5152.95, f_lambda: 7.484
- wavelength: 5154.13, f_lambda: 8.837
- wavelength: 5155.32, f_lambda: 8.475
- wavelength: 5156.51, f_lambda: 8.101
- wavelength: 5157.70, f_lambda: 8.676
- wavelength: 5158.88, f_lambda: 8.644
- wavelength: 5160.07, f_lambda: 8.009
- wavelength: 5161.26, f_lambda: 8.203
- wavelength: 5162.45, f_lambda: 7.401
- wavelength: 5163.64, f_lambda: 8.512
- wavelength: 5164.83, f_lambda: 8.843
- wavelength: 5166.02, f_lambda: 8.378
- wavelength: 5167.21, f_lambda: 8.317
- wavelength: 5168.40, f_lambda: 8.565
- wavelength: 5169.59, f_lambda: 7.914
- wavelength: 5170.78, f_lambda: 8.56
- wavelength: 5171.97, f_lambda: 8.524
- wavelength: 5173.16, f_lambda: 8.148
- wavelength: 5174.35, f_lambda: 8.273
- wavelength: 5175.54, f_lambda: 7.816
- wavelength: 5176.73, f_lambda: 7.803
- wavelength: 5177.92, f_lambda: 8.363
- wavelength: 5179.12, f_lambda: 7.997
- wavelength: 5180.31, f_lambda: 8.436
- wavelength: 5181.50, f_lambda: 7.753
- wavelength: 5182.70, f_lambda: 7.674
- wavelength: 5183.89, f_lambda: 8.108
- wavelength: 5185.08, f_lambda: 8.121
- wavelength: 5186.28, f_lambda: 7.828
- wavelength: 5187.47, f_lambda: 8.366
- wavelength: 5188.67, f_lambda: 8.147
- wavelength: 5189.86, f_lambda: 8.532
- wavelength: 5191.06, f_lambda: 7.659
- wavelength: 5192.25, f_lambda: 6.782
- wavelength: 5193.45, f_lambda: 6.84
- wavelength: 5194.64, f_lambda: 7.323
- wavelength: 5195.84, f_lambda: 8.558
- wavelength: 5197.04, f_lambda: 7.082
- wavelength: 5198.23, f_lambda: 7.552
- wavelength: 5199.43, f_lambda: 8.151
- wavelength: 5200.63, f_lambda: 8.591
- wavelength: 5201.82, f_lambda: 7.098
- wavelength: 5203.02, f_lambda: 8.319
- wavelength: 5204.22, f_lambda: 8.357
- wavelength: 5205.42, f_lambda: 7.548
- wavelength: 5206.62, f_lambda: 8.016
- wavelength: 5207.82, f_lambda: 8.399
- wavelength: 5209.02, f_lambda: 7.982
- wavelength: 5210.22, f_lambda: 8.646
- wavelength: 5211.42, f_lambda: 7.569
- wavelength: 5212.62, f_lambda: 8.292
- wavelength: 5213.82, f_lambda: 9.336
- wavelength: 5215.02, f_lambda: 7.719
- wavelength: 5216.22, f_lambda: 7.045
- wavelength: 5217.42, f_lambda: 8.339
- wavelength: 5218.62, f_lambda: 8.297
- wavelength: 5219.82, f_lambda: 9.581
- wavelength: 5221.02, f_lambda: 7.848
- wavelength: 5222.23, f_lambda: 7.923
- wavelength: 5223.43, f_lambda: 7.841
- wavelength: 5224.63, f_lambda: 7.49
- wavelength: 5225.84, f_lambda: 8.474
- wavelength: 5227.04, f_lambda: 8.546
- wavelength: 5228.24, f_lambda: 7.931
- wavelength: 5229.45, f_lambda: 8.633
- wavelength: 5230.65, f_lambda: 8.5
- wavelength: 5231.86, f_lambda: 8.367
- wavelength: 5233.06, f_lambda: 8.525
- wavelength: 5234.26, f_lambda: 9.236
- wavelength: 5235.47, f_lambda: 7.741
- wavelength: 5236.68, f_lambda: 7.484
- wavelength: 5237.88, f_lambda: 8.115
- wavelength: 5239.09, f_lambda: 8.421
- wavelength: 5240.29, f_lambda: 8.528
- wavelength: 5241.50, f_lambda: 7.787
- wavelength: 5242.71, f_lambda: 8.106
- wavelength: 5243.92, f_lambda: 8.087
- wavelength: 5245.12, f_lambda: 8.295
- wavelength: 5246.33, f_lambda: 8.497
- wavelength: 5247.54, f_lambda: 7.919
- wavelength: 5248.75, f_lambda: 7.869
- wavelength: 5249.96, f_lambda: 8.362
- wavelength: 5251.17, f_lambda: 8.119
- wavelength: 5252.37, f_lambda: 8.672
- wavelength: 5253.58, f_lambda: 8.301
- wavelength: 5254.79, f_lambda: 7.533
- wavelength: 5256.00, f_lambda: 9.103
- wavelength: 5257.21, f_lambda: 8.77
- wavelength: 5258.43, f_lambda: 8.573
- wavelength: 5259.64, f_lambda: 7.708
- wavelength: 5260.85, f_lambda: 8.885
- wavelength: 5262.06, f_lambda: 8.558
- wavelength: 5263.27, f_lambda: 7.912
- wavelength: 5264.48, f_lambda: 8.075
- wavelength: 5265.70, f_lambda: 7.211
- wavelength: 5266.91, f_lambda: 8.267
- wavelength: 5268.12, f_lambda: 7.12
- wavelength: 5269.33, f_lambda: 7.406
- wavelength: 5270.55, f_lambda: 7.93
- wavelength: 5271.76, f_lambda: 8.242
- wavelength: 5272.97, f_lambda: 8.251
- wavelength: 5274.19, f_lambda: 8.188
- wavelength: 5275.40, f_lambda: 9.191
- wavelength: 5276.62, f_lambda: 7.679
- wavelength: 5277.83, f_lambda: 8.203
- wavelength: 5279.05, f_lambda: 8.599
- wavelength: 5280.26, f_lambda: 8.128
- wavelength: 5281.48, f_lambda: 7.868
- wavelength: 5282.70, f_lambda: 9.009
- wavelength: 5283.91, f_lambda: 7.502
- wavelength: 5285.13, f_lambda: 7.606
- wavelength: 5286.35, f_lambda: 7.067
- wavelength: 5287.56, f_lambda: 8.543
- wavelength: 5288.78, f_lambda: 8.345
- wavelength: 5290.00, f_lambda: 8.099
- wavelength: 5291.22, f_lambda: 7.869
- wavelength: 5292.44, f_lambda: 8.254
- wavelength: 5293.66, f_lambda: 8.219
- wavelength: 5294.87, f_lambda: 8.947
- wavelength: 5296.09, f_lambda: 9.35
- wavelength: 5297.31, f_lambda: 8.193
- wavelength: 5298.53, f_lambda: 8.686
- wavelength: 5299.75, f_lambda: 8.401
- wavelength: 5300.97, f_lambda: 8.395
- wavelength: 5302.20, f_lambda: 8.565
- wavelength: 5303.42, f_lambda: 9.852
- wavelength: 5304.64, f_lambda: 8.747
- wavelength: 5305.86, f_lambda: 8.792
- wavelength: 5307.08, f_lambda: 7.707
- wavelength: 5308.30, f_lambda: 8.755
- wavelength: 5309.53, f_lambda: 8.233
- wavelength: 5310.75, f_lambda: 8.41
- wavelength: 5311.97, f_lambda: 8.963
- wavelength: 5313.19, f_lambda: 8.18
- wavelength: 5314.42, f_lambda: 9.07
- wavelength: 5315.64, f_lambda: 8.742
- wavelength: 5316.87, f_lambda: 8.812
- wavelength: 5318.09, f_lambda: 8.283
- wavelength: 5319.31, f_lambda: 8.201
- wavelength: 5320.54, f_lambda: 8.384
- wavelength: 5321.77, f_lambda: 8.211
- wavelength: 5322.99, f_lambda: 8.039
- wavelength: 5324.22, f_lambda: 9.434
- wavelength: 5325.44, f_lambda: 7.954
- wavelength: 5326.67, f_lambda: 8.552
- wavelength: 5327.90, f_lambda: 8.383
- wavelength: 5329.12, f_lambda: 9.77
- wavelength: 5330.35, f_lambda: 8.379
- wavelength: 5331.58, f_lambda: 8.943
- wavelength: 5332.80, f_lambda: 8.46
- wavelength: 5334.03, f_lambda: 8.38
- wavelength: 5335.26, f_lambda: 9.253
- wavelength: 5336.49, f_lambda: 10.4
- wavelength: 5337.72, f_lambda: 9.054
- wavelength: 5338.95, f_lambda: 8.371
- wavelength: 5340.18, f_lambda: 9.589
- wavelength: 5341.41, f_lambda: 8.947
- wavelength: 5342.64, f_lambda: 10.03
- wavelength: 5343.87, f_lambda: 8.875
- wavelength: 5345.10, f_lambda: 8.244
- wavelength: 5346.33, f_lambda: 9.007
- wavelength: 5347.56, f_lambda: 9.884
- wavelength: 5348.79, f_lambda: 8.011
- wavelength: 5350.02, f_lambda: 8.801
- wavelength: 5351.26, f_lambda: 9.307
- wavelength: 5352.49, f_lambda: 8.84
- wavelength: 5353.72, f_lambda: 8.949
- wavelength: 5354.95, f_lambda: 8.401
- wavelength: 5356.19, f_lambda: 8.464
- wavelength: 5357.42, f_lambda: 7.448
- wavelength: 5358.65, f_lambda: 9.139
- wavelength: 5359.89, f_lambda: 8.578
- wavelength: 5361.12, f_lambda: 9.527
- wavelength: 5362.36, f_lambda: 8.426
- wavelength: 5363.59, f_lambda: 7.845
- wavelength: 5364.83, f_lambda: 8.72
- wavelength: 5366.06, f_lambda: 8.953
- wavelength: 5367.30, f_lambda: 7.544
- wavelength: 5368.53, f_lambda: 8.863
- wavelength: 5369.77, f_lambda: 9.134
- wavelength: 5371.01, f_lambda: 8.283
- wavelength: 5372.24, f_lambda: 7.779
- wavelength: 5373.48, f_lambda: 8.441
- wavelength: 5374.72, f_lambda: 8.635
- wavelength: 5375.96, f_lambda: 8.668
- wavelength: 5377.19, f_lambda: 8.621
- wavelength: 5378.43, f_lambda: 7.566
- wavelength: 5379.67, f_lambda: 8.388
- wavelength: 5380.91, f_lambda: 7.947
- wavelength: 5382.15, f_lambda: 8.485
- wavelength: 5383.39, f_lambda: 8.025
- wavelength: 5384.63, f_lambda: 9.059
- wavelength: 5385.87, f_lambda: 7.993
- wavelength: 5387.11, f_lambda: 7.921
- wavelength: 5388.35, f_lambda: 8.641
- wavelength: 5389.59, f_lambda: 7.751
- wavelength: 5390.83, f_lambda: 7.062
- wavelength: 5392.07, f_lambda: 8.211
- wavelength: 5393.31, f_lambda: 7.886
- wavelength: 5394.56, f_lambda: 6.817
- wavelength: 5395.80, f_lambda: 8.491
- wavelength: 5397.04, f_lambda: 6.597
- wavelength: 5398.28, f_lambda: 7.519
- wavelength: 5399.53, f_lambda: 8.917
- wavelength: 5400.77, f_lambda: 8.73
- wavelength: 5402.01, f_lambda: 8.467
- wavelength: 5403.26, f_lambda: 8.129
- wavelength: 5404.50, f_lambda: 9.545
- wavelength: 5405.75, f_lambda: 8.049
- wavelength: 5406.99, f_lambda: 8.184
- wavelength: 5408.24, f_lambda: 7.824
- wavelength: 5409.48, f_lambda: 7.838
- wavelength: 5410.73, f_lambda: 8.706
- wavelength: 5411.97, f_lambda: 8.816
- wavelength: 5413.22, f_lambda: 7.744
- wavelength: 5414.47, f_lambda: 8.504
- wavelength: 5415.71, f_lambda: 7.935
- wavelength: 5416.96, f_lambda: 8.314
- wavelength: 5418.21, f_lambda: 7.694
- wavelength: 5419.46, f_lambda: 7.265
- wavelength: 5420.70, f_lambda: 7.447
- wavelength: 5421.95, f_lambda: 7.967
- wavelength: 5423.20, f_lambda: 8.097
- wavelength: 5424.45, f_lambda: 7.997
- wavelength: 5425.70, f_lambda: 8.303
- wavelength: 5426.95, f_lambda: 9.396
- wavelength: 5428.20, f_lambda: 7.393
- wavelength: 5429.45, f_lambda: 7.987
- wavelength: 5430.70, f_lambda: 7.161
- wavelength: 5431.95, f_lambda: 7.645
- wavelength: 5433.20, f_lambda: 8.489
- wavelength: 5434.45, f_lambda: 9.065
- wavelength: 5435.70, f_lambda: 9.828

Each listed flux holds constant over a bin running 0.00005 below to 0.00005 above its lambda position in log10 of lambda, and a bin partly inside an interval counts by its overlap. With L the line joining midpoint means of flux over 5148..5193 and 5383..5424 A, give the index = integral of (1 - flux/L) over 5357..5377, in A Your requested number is -1.1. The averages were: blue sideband 8.16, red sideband 8.07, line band 8.51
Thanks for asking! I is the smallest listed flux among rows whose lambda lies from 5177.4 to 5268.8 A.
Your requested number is 6.782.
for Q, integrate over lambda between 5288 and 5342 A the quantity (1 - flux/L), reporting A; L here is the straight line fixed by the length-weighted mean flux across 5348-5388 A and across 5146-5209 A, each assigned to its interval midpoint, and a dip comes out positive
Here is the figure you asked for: -1.8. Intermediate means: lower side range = 8.1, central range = 8.65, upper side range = 8.47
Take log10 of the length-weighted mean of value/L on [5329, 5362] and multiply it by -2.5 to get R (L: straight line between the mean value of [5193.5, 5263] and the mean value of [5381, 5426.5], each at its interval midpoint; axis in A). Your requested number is -0.10 mag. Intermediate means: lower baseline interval 8.17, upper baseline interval 8.08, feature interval 8.91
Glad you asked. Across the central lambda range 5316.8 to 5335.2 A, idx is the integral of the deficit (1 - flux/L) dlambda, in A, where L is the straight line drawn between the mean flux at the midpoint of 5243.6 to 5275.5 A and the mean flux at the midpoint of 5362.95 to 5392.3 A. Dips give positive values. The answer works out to -0.74 A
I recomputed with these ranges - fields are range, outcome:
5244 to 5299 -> 7.067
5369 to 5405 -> 6.597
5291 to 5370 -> 7.448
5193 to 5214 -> 6.84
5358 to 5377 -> 7.544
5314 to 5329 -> 7.954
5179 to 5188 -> 7.674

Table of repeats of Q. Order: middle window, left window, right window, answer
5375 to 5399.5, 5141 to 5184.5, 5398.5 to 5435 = 0.54 A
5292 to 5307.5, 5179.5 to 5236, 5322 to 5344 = 0.10 A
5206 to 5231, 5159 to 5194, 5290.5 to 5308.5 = 0.12 A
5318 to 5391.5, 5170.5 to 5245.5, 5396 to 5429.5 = -4.26 A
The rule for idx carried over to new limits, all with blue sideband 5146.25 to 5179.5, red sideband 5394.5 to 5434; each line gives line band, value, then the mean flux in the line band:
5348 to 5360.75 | -0.8 A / 8.63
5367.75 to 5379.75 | -0.5 A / 8.43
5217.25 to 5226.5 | 0.0 A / 8.22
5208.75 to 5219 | 0.1 A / 8.14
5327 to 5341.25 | -1.5 A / 8.99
